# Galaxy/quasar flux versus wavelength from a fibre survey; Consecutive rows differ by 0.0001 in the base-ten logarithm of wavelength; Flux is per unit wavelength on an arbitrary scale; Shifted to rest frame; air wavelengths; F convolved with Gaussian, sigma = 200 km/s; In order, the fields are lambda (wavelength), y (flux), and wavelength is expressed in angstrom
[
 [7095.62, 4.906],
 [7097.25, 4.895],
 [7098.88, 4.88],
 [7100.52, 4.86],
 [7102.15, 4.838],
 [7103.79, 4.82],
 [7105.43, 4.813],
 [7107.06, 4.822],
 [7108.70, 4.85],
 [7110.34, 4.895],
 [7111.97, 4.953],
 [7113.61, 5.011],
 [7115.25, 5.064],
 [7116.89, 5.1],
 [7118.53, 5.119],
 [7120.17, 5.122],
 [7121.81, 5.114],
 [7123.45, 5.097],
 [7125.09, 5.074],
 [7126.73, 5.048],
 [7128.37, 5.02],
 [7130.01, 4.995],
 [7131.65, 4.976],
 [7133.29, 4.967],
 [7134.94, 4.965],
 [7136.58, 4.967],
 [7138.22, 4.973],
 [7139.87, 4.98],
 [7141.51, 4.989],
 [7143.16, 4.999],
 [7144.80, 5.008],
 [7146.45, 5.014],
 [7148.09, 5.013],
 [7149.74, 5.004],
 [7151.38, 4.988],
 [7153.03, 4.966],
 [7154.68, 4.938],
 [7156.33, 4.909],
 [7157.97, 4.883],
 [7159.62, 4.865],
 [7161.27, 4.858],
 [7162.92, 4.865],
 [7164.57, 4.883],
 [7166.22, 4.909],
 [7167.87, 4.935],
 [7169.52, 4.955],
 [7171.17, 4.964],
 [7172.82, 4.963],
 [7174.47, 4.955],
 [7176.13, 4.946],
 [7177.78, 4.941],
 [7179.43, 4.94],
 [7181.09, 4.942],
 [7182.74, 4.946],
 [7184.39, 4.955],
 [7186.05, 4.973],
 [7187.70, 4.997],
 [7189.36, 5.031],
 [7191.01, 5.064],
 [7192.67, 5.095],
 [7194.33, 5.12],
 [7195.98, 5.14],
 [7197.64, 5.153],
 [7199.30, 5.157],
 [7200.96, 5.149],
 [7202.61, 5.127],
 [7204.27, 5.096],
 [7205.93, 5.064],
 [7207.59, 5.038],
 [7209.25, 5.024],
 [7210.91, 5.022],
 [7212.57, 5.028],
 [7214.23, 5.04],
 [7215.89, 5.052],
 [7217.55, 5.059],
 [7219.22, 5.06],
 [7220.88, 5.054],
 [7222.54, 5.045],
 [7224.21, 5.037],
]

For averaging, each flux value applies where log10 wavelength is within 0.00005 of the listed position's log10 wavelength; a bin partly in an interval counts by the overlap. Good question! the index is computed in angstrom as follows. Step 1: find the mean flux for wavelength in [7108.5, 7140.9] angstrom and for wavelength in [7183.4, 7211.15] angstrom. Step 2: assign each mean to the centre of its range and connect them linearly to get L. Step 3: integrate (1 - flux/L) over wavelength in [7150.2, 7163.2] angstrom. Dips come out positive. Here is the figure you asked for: 0.3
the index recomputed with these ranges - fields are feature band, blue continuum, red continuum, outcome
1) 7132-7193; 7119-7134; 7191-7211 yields 1.4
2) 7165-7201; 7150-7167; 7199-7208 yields 0.1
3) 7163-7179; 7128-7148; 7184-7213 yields 0.3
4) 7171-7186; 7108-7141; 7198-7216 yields 0.3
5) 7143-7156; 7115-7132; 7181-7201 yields 0.2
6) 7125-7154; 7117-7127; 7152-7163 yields 0.0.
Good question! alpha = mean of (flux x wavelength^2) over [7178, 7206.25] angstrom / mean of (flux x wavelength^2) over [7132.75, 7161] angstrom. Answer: 1.03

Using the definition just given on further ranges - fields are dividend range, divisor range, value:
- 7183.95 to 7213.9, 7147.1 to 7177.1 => 1.04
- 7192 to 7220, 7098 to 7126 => 1.05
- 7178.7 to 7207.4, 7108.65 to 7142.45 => 1.03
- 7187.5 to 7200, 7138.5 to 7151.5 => 1.03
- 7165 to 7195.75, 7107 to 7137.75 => 1.01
